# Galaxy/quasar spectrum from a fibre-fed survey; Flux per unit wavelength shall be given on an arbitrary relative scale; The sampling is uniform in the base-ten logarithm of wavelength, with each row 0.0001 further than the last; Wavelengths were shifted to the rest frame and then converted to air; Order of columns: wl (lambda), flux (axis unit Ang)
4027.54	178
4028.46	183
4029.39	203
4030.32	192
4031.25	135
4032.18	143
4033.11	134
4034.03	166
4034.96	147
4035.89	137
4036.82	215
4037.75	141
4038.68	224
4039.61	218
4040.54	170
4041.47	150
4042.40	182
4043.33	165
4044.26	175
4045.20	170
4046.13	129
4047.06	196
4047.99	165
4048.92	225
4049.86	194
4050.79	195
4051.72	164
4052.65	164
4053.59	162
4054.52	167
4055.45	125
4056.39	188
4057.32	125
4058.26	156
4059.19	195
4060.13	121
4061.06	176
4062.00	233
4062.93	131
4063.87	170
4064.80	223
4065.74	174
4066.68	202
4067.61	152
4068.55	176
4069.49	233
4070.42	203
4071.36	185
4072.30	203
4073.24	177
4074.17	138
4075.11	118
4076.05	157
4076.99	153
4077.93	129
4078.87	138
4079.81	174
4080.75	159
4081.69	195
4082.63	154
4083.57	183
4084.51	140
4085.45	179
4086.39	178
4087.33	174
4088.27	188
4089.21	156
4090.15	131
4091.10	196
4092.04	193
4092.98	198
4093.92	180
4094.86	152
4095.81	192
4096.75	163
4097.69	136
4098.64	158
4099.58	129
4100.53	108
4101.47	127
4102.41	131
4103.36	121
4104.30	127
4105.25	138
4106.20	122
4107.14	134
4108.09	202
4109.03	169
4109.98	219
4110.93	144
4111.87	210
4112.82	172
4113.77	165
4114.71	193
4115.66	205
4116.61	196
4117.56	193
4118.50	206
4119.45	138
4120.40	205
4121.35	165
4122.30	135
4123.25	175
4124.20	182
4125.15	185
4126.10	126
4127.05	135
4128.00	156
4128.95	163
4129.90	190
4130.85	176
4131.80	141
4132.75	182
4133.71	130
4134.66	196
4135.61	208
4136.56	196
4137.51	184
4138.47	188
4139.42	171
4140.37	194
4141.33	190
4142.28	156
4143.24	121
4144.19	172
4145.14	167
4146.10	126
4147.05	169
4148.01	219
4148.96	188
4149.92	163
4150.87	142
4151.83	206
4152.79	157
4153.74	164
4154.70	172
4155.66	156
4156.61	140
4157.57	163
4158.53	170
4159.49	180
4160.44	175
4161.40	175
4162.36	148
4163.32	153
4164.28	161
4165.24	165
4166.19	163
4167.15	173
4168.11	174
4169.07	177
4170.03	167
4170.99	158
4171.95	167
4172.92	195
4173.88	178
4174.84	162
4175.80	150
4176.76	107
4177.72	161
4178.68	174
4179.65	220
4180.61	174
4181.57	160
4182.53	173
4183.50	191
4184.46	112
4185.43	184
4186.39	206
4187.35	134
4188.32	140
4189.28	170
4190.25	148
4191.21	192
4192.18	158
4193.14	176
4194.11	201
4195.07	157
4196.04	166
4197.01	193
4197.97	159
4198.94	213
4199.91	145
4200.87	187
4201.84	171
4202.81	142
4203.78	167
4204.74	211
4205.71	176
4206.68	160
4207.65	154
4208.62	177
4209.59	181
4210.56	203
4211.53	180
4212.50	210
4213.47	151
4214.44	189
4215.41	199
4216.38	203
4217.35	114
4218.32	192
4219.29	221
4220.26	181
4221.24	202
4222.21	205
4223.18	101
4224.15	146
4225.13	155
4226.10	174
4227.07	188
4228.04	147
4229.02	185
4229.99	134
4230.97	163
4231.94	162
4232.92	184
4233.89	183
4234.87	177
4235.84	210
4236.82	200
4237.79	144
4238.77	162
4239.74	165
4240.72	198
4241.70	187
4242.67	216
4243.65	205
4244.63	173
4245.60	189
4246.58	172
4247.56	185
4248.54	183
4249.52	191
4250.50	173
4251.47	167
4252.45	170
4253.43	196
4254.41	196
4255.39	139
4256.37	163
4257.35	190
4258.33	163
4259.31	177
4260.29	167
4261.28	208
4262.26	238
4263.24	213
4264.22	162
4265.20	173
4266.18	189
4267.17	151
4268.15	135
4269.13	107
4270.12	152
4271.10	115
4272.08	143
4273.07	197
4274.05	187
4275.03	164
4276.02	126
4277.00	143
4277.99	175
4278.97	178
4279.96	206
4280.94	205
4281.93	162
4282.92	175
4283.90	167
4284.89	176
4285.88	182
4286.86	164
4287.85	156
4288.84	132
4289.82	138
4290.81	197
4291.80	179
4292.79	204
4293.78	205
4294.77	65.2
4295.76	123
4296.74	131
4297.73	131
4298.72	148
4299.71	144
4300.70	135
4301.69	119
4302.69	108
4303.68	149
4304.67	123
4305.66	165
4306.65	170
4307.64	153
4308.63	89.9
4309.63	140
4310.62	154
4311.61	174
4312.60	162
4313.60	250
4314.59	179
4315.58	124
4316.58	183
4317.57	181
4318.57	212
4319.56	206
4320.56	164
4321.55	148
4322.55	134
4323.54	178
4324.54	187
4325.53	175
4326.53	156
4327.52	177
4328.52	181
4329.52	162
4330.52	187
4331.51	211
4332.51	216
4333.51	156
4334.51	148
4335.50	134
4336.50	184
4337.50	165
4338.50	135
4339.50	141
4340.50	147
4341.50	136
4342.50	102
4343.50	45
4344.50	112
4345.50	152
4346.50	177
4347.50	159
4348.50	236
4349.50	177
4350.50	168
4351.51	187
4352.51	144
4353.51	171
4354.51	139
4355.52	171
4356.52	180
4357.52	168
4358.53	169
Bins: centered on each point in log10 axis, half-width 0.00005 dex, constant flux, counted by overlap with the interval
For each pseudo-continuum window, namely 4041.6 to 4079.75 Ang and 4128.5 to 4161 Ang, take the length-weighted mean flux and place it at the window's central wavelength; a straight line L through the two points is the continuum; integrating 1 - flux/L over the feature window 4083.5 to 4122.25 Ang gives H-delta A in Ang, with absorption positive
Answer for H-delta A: 1.2 Ang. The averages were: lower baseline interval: 171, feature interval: 166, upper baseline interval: 171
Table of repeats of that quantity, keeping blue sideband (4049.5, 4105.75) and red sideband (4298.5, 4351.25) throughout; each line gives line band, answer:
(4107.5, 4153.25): -3.0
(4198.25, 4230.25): -2.6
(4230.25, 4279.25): -4.0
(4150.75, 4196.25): -1.2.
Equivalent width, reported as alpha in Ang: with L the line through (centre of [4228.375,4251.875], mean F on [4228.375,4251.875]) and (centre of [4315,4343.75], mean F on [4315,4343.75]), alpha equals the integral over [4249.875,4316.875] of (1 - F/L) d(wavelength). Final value 3.5 Ang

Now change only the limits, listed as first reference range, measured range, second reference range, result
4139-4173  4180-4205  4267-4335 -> -0.7 Ang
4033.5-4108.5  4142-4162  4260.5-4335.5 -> 0.0 Ang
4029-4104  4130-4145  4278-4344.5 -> -0.8 Ang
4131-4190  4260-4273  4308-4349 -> -0.2 Ang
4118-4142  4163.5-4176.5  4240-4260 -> 0.6 Ang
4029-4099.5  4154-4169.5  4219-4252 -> 0.8 Ang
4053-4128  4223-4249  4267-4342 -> -2.0 Ang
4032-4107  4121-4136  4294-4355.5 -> -0.1 Ang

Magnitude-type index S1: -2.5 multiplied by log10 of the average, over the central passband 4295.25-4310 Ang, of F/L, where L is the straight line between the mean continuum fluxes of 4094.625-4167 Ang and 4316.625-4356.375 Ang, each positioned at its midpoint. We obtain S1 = 0.21 mag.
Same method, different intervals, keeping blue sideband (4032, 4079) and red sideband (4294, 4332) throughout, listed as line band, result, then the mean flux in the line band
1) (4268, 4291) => -0.02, 162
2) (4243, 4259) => -0.11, 179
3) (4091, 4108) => 0.12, 150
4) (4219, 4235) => -0.05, 170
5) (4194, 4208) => -0.06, 173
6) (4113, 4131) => -0.04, 173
